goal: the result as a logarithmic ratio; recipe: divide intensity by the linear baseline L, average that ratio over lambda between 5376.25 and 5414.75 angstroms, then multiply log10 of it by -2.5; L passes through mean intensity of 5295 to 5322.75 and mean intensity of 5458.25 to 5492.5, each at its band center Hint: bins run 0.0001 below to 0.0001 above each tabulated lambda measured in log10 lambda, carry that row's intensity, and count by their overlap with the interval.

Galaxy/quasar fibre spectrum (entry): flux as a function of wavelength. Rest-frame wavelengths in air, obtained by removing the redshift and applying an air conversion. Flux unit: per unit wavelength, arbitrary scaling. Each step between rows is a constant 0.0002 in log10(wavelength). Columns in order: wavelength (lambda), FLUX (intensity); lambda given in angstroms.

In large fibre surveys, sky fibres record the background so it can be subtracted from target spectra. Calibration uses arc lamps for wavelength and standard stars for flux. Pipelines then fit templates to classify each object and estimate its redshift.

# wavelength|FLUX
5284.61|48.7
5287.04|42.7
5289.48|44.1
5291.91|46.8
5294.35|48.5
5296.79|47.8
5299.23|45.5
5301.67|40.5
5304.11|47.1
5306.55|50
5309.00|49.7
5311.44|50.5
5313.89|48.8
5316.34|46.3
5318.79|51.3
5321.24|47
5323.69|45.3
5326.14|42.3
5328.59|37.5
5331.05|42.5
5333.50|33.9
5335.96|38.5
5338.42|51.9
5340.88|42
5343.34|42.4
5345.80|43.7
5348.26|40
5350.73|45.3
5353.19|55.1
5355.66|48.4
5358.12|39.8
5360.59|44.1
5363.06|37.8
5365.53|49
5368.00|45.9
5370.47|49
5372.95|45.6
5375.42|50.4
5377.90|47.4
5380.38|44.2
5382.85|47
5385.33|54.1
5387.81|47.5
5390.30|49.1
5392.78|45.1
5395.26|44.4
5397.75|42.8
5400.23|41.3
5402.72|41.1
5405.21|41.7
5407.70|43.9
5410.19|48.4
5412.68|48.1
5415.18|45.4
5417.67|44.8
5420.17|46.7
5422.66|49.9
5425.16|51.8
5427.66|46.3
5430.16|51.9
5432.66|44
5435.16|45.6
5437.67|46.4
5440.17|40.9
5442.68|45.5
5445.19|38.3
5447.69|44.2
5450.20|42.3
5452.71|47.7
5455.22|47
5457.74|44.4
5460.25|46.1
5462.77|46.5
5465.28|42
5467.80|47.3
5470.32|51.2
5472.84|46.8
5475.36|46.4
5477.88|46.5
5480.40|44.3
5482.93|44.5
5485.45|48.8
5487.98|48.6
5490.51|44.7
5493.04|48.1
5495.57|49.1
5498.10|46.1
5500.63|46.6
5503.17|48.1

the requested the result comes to 0.029 mag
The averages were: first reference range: 47.7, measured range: 45.8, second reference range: 46.4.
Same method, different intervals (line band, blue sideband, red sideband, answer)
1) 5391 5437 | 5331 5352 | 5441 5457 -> -0.056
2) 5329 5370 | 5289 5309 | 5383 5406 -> 0.053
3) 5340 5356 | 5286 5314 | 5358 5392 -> 0.037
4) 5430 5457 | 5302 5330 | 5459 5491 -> 0.046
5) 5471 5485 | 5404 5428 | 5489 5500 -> 0.019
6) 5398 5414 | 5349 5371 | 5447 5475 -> 0.046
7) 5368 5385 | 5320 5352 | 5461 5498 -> -0.091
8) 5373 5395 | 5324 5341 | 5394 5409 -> -0.134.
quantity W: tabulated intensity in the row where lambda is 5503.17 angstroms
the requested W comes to 48.1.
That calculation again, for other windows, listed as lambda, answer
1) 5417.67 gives 44.8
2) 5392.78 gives 45.1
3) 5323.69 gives 45.3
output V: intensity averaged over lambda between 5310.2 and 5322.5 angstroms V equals 48.8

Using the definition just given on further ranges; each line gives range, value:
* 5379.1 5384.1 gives 45.7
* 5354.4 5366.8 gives 43.9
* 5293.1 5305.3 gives 45.9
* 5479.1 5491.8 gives 46.2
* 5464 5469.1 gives 44.7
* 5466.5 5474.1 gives 48.4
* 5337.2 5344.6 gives 45.4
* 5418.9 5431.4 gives 49.3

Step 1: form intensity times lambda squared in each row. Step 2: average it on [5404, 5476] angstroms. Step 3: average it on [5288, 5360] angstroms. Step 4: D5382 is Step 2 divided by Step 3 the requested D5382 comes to 1.06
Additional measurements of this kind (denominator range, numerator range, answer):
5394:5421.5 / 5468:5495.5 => 1.09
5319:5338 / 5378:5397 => 1.15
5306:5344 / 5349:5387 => 1.06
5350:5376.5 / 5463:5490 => 1.05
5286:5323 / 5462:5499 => 1.06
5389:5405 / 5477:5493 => 1.09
